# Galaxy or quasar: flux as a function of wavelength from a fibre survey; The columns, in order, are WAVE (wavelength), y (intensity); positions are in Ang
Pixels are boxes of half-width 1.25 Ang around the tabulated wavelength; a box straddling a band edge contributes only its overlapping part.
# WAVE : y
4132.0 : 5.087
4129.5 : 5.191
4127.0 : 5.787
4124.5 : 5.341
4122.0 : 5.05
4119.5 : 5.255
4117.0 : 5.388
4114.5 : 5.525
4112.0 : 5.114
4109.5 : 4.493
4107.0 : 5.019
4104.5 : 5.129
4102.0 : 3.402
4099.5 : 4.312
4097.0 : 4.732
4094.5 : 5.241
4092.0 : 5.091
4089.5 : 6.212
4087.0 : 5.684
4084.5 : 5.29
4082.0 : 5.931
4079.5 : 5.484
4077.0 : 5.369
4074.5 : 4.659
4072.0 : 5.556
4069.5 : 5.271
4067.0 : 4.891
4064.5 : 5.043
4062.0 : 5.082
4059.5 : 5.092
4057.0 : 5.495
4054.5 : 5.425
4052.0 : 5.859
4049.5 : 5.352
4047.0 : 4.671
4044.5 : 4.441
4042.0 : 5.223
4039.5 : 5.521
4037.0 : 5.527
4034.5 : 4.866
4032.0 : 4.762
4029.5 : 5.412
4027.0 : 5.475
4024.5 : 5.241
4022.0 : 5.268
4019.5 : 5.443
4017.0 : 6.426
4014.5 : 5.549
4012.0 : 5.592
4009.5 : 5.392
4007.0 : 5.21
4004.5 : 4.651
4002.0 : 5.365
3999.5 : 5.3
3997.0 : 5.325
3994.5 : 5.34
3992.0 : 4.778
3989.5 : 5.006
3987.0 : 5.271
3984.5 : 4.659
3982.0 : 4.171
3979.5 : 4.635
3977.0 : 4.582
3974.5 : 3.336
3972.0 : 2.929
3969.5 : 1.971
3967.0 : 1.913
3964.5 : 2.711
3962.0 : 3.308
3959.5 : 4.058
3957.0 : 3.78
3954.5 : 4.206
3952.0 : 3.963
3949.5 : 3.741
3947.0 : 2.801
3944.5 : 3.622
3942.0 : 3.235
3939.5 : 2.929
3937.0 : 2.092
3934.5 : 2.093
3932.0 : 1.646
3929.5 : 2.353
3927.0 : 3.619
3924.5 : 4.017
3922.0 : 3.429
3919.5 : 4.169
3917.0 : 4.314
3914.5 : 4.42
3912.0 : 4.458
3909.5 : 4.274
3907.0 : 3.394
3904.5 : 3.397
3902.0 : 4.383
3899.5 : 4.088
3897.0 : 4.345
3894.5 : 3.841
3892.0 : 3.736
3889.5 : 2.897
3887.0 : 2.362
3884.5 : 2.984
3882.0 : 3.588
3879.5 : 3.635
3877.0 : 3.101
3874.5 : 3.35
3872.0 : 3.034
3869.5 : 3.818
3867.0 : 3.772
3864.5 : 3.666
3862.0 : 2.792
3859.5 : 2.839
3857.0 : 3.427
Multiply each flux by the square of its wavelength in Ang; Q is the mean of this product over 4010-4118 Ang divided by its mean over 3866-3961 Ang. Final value 1.61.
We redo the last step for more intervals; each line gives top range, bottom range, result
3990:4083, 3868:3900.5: 1.65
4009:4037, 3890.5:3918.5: 1.42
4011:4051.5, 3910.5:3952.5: 1.67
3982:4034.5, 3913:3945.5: 1.69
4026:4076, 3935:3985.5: 1.59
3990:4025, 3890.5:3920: 1.39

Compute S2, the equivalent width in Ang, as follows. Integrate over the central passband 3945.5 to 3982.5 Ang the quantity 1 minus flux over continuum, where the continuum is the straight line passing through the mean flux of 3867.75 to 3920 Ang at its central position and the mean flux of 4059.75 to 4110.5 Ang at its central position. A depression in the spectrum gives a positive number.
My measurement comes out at 6.6 Ang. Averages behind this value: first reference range 3.69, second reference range 5.1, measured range 3.46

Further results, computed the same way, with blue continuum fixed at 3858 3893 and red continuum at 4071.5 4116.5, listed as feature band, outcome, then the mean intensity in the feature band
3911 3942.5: 3.3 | 3.28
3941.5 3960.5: 1.0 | 3.69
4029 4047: -1.6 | 5.06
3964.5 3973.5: 3.8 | 2.36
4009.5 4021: -3.2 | 5.7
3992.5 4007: -2.9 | 5.18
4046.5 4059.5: -1.6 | 5.37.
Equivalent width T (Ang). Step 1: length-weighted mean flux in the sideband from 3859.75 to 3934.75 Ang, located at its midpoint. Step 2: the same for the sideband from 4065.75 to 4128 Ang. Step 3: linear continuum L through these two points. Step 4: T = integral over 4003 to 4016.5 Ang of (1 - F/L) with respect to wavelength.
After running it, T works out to -2.73 Ang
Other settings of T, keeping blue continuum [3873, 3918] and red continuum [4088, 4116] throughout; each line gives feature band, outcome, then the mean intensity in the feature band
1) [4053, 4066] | -1.52 Ang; 5.23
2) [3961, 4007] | 0.35 Ang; 4.21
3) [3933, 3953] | 4.79 Ang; 3.03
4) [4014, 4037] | -4.66 Ang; 5.38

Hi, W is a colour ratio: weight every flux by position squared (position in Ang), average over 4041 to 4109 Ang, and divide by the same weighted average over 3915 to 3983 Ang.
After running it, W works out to 1.64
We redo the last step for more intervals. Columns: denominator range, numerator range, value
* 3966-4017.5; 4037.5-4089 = 1.18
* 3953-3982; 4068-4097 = 1.66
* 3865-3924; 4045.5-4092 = 1.58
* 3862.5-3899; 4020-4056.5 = 1.65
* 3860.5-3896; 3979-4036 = 1.66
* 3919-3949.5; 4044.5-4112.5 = 1.84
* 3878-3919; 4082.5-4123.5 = 1.49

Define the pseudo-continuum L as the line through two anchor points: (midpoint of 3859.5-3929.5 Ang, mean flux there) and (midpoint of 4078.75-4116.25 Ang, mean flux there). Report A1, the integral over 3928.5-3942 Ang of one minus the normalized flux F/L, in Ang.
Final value 5.5 Ang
